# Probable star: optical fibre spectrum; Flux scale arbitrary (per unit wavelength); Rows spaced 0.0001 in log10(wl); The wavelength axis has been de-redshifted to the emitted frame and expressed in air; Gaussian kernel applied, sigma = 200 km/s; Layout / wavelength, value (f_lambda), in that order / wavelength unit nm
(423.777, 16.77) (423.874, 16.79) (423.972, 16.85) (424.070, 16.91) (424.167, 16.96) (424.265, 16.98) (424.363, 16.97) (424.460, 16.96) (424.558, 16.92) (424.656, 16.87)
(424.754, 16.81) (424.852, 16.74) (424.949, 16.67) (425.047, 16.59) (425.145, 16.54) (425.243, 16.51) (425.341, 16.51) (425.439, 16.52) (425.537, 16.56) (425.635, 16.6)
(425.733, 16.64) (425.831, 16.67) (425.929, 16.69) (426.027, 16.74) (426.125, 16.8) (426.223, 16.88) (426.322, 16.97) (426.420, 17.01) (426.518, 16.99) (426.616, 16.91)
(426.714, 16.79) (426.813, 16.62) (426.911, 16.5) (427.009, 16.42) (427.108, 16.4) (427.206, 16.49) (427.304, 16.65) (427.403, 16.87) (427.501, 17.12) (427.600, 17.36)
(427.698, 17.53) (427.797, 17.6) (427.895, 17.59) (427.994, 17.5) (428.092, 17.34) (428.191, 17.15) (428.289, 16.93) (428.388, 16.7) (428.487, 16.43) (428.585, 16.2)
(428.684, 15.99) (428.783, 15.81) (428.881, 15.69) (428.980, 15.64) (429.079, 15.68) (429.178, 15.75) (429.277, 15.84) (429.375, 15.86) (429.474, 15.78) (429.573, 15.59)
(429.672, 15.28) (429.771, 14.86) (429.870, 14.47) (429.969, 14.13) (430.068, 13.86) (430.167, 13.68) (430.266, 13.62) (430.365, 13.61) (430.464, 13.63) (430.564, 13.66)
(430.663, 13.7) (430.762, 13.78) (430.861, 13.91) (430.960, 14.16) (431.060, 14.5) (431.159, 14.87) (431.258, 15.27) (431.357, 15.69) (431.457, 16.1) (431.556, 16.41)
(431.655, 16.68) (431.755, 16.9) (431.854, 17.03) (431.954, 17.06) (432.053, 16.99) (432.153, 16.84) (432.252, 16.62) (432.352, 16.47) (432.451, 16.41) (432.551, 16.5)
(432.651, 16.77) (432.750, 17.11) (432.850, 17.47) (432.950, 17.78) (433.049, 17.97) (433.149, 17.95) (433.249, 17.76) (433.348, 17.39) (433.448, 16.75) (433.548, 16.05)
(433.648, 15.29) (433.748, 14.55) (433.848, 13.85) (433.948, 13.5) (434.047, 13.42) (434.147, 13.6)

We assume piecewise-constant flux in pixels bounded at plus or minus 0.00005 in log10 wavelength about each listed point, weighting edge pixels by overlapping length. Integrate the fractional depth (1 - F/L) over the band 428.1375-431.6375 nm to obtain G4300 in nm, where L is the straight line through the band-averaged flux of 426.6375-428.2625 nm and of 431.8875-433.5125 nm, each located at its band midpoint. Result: 0.386 nm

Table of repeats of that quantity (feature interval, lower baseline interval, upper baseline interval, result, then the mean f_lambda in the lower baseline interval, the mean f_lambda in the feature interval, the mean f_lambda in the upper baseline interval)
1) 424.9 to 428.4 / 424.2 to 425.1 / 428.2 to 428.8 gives -0.048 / 16.8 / 16.8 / 16.4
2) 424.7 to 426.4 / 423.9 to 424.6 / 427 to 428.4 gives 0.030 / 16.9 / 16.7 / 17.1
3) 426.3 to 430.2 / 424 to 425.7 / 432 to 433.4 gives 0.153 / 16.7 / 16.3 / 17.2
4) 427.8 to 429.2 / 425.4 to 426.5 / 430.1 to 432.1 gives -0.053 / 16.7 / 16.5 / 15.1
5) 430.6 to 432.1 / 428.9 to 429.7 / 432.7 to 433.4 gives 0.112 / 15.7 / 15.5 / 17.6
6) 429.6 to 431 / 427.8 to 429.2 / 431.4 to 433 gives 0.219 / 16.5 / 14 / 16.8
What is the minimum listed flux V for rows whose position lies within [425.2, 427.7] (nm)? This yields 16.4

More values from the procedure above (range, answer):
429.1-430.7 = 13.61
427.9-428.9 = 15.69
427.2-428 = 16.49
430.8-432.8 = 13.91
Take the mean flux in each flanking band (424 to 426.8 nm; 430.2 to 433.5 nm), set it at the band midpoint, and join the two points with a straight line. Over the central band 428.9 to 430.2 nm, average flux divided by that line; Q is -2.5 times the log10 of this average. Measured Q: 0.08 mag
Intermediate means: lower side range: 16.8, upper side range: 16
